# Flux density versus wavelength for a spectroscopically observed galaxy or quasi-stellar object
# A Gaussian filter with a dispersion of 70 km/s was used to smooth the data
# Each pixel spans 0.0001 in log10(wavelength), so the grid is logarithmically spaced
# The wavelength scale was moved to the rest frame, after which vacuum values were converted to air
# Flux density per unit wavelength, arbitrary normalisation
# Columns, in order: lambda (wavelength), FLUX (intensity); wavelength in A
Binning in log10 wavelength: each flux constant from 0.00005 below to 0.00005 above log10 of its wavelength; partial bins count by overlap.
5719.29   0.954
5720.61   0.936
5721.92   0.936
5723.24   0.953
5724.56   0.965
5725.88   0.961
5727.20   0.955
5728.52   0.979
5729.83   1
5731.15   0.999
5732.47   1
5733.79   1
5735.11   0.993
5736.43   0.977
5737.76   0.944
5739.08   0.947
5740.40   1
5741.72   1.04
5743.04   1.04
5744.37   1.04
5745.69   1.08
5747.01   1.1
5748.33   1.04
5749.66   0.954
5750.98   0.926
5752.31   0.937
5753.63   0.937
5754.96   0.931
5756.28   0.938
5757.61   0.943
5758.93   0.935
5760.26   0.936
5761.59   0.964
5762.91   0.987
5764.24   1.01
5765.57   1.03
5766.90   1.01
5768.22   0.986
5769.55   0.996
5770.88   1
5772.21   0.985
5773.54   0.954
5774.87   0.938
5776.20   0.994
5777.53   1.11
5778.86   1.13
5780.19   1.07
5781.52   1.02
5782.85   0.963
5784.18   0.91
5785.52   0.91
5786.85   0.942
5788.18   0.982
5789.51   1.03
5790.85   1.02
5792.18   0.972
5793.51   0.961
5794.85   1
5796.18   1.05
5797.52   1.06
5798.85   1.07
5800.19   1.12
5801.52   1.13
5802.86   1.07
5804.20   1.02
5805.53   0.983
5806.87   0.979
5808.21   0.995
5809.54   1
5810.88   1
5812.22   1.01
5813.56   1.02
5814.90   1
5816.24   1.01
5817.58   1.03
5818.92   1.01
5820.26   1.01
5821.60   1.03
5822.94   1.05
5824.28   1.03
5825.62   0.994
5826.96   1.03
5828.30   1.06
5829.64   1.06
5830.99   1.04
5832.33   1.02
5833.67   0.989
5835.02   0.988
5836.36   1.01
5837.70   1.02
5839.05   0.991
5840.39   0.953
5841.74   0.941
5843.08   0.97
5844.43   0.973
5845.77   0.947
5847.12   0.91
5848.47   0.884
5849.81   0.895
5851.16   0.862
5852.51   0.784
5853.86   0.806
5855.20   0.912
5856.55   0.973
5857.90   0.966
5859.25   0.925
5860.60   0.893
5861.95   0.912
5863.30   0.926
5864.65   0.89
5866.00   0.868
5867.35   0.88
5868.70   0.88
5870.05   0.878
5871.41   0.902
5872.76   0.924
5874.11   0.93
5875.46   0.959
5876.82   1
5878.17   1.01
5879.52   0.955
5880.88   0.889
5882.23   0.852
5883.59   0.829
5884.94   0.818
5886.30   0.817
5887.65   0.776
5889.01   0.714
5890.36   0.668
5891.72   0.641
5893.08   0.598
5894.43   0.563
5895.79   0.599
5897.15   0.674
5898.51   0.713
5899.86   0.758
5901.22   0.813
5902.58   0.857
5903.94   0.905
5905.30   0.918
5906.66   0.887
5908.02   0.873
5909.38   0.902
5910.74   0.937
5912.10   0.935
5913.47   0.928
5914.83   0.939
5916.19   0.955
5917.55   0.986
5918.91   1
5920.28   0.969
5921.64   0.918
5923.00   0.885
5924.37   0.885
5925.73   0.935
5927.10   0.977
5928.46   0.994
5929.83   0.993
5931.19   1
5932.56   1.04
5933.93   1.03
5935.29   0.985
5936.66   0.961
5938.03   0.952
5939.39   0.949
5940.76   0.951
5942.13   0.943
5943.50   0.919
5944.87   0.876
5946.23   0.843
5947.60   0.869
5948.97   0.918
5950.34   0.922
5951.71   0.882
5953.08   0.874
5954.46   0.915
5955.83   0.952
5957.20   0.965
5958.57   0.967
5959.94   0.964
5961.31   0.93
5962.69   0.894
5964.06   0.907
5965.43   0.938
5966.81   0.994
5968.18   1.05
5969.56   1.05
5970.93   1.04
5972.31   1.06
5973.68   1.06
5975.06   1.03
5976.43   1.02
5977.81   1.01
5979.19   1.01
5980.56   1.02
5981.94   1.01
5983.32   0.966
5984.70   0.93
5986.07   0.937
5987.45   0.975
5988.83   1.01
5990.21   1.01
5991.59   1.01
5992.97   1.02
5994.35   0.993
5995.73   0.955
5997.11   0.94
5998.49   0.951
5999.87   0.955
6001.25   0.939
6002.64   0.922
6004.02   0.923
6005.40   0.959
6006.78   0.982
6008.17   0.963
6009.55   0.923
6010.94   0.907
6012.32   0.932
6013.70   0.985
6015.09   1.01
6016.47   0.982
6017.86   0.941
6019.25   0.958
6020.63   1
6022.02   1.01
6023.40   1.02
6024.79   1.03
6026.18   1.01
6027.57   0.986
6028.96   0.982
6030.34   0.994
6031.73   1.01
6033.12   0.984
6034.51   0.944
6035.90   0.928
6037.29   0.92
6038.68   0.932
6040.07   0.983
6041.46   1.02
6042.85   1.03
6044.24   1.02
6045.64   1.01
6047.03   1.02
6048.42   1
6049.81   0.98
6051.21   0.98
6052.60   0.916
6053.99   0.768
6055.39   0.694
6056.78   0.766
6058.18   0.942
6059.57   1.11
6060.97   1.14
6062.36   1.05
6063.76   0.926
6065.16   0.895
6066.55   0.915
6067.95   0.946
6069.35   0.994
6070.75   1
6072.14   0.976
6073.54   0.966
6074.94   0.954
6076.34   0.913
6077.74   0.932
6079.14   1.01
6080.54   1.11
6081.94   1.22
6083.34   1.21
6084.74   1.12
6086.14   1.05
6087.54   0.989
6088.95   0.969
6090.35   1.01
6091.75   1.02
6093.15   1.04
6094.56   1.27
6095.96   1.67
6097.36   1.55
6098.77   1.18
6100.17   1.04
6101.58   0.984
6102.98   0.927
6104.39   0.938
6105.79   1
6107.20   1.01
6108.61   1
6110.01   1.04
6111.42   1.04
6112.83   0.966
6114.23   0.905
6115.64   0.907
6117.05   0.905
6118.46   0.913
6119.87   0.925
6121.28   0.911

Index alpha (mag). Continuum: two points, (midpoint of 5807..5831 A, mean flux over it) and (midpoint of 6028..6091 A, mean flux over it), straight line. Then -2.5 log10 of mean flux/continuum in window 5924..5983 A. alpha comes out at 0.04 mag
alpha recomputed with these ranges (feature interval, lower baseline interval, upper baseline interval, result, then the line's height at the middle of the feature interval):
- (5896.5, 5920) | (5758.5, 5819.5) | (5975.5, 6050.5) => 0.13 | 0.992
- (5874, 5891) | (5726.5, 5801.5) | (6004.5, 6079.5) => 0.14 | 0.983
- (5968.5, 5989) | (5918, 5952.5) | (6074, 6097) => -0.02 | 0.989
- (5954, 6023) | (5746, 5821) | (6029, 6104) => 0.04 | 1.01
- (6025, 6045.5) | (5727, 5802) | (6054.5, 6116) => 0.04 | 1.02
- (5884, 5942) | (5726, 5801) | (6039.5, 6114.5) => 0.16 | 1.01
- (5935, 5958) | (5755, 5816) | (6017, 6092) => 0.08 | 0.992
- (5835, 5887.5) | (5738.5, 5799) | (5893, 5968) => 0.04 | 0.944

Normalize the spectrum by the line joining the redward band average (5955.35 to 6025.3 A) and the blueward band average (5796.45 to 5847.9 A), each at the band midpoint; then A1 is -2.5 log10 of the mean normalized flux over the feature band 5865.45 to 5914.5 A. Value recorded 0.19 mag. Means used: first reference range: 1.01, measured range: 0.835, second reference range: 0.979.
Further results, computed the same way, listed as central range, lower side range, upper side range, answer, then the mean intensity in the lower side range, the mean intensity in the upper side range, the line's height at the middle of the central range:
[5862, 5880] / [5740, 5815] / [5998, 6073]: 0.08 mag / 1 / 0.964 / 0.989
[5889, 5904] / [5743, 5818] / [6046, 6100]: 0.40 mag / 1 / 1.03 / 1.01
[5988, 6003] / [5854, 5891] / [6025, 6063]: -0.03 mag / 0.886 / 0.968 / 0.945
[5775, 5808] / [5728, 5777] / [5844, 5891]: -0.07 mag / 0.986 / 0.886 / 0.952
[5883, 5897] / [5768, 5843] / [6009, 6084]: 0.39 mag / 1.01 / 0.977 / 0.999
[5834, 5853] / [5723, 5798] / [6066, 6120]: 0.07 mag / 0.99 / 1.04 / 1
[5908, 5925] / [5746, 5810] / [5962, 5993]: 0.07 mag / 0.999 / 0.997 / 0.998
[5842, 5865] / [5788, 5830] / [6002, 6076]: 0.12 mag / 1.02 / 0.965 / 1.01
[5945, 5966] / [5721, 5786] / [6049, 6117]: 0.10 mag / 0.987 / 1.02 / 1.01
